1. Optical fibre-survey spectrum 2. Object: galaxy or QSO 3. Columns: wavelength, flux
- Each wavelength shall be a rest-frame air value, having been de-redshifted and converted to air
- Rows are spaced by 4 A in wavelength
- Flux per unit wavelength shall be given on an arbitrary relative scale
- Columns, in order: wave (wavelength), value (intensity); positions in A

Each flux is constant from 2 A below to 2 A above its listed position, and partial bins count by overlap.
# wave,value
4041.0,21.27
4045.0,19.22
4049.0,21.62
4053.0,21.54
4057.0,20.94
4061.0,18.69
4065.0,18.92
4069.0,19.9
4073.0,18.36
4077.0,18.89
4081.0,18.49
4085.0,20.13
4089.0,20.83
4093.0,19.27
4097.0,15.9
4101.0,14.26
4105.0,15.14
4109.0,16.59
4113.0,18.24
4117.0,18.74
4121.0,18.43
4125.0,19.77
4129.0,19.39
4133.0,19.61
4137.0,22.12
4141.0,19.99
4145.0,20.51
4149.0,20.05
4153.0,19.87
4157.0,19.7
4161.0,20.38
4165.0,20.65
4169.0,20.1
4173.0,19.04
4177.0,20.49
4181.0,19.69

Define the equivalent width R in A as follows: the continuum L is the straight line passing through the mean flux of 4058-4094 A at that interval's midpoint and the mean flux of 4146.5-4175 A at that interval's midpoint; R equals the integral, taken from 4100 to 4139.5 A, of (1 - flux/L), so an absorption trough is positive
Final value 2.65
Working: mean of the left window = 19.3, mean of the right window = 20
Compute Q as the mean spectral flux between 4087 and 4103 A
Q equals 17.6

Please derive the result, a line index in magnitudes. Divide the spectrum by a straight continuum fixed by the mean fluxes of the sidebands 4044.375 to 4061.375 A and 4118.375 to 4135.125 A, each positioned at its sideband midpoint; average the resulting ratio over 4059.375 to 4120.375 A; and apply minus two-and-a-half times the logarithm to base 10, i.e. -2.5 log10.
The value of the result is 0.10 mag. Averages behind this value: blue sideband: 20.7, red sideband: 19.3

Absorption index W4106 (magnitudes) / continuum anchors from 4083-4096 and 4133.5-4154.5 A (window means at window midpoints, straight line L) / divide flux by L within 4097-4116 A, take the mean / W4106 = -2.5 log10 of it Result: 0.23 mag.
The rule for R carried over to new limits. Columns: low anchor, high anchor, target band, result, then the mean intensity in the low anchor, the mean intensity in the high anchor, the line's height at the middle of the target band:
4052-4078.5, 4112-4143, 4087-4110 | 2.99 A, 19.5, 19.6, 19.6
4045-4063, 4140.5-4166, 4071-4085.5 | 1.13 A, 20.5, 20.2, 20.4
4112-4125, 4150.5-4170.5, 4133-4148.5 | -0.94 A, 18.7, 20.1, 19.5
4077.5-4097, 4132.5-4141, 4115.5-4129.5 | 0.92 A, 19.2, 20.9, 20.4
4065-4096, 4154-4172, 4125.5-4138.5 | -0.29 A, 19.3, 20.1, 19.8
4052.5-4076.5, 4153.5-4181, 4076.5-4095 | 0.08 A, 19.6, 20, 19.7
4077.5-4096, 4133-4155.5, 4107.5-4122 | 1.37 A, 19.4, 20.4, 19.9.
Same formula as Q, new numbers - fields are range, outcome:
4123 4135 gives 19.6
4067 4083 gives 18.9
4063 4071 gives 19.4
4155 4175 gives 20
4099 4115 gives 16.1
